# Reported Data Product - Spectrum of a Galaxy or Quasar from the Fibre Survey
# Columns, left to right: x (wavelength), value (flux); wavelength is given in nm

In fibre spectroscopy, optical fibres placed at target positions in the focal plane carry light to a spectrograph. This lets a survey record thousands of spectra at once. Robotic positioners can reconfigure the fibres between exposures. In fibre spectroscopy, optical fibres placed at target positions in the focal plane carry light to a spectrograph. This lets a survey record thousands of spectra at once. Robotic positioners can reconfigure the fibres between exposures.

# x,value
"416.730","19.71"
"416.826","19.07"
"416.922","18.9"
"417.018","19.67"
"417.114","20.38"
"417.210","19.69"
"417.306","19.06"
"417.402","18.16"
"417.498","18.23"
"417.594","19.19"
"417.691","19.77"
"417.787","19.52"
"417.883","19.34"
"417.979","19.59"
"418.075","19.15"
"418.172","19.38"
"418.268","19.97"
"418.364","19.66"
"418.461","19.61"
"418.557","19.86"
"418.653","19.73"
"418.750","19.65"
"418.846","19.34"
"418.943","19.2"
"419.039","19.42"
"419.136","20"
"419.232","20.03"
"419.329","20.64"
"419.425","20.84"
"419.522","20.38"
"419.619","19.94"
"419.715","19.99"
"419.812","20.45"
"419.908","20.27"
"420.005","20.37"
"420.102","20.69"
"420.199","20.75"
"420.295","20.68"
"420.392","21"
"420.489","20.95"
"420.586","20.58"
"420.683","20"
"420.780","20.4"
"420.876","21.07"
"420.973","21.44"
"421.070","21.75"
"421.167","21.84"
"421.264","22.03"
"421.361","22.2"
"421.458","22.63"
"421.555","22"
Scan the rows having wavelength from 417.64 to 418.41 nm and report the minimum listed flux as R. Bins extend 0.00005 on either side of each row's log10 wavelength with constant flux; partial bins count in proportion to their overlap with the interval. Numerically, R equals 19.15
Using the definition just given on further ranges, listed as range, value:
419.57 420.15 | 19.94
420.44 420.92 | 20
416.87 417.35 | 18.9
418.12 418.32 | 19.38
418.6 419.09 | 19.2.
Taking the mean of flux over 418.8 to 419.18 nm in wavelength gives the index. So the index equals 19.5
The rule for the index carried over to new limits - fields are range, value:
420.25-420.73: 20.6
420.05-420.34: 20.7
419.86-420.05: 20.3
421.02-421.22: 21.8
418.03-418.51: 19.5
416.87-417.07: 19.3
